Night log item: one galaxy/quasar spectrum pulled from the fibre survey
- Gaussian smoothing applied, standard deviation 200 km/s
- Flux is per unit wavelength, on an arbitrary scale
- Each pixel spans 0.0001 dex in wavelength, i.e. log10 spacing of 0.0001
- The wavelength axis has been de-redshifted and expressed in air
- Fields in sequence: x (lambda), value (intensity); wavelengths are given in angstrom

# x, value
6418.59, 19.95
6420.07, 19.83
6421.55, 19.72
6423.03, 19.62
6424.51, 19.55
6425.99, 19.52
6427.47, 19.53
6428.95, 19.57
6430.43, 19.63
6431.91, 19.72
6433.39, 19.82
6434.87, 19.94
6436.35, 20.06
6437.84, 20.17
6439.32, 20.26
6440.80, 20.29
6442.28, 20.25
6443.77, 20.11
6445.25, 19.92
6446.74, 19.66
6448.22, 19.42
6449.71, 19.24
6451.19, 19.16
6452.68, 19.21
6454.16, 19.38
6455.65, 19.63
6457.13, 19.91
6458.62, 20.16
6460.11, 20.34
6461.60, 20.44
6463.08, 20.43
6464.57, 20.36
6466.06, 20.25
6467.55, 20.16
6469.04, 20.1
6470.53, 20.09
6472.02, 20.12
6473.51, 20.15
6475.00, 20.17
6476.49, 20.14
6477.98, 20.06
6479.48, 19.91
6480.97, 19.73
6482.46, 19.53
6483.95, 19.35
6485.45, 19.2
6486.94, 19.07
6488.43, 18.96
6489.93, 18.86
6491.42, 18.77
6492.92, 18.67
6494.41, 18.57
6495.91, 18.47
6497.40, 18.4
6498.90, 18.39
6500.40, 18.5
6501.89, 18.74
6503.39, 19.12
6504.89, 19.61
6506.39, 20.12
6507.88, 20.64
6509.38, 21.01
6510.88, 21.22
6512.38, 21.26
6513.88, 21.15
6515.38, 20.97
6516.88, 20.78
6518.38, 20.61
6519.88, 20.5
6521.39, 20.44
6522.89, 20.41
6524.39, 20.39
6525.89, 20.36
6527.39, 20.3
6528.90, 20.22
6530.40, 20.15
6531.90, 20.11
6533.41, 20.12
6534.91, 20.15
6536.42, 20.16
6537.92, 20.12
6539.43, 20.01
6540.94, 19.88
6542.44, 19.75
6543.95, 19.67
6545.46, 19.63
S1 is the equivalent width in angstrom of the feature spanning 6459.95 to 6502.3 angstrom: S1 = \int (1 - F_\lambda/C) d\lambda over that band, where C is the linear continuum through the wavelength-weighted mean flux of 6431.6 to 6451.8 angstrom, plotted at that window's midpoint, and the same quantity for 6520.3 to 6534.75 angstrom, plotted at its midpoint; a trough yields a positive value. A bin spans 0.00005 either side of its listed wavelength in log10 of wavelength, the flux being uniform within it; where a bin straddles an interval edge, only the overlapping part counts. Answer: 1.2 angstrom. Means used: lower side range 19.9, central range 19.5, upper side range 20.3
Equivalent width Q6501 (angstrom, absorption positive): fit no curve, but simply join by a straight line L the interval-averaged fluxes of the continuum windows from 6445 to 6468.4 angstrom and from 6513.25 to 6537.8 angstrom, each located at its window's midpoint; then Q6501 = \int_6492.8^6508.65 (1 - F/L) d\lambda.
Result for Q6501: 0.92 angstrom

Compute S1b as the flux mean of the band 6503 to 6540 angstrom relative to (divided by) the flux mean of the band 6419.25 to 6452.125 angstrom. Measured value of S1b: 1.03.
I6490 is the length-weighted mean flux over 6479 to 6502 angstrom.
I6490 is 18.9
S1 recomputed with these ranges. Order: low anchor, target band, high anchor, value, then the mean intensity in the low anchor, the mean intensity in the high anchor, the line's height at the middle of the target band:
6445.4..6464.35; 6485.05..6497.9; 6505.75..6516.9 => 1.1 angstrom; 19.8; 20.9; 20.5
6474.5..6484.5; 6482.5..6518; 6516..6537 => 0.9 angstrom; 19.8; 20.3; 20.1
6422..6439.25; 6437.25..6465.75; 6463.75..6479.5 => 0.0 angstrom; 19.8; 20.1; 20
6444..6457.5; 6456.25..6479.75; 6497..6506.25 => -1.1 angstrom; 19.5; 18.9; 19.3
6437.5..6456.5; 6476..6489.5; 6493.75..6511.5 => 0.0 angstrom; 19.7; 19.4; 19.5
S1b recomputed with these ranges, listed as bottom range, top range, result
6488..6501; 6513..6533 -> 1.10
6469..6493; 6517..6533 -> 1.04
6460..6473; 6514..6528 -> 1.02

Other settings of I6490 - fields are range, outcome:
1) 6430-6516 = 19.8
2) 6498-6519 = 20.1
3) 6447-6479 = 19.9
